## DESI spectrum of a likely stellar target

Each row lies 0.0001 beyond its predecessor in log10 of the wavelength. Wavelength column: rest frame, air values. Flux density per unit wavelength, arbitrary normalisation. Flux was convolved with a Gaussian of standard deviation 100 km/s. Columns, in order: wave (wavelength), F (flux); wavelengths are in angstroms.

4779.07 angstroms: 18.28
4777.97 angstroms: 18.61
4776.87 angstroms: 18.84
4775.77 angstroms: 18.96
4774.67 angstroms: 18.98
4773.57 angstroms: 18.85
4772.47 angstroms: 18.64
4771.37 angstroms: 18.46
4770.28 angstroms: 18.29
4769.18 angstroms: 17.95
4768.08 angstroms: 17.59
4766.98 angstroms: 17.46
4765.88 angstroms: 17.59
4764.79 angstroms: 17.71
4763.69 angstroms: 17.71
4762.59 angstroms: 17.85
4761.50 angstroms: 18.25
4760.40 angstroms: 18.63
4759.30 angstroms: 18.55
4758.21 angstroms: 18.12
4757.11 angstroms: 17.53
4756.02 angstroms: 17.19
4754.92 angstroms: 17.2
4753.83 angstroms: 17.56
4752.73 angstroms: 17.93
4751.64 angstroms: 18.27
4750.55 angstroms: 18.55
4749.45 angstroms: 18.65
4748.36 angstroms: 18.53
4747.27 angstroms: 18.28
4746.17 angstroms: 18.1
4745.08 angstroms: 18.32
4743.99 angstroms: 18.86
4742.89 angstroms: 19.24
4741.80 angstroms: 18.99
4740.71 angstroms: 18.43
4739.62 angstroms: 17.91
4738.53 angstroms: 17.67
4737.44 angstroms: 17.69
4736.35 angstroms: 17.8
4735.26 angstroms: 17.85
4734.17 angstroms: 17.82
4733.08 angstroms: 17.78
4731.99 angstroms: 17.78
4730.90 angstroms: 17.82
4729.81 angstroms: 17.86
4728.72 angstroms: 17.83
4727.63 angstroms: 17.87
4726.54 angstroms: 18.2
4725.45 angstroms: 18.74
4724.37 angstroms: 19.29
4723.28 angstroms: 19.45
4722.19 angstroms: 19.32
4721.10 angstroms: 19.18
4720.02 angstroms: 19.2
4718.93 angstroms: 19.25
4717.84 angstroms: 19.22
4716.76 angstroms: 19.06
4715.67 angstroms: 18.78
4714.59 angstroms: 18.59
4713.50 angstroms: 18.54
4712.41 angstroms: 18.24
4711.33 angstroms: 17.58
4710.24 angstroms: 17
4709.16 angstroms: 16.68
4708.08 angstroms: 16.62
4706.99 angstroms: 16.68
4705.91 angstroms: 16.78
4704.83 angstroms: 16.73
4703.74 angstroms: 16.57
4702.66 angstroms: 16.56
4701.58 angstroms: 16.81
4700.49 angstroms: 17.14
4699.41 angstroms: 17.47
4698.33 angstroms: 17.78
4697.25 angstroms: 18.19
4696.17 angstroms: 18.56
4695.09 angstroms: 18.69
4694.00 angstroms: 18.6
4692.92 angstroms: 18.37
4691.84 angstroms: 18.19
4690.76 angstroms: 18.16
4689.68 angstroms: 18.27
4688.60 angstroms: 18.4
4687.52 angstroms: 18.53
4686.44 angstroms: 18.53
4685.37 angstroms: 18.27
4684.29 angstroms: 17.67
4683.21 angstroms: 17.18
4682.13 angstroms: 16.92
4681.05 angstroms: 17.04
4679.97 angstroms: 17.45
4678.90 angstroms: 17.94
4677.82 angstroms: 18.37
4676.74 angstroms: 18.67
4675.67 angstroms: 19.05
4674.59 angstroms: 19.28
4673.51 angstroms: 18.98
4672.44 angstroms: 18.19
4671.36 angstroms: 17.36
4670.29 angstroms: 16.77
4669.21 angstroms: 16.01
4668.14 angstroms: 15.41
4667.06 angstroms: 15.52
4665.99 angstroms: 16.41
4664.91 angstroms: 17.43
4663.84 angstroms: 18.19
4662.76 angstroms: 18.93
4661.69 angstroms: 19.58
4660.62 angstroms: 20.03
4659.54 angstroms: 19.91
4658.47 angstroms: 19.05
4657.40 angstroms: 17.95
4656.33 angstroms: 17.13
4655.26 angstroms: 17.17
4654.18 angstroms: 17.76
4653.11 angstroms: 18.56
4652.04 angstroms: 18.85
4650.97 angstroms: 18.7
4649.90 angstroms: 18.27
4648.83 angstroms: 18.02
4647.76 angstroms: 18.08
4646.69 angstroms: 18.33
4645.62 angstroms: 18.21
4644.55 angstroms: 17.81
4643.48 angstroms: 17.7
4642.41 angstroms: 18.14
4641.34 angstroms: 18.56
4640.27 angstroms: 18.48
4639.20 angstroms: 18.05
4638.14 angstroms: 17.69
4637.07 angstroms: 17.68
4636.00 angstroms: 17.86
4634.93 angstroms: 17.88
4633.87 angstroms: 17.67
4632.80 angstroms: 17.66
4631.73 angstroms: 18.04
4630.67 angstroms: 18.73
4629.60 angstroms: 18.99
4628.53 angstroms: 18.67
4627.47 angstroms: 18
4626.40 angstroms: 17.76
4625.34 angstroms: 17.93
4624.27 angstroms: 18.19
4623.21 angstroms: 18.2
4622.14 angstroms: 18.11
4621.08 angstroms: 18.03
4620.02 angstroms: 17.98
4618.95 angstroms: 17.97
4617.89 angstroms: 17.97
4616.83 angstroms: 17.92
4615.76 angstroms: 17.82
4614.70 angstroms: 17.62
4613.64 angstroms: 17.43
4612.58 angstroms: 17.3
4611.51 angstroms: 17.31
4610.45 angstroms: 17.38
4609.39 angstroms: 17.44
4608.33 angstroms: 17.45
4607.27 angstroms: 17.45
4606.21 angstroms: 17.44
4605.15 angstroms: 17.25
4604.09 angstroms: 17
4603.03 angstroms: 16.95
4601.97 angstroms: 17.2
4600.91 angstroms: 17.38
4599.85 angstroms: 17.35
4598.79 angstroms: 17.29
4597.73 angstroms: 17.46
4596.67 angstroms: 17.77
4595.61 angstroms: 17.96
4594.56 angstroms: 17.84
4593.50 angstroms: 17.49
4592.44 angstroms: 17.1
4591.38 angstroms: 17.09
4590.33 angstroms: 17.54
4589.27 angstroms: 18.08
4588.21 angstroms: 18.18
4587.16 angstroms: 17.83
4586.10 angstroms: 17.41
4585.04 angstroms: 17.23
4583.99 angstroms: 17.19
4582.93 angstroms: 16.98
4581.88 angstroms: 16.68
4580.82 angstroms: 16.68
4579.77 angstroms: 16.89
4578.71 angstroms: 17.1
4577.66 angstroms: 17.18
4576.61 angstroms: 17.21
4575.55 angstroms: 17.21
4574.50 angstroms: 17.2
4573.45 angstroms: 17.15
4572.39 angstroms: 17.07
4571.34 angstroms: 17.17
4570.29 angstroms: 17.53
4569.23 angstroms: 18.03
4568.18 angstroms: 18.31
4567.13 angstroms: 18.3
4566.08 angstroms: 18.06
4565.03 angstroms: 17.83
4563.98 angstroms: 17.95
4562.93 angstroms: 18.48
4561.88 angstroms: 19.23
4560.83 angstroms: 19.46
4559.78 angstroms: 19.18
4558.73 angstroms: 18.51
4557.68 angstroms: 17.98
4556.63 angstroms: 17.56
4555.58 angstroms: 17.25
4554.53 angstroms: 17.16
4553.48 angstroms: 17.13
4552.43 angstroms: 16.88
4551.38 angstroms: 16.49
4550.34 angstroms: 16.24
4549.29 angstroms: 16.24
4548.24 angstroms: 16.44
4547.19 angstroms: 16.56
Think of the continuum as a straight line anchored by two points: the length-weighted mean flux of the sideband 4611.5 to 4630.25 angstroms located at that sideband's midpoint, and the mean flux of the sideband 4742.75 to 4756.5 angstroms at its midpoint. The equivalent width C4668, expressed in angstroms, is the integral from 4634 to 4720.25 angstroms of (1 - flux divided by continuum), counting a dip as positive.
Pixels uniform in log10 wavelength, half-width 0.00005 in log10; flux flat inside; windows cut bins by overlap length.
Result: 0.5 angstroms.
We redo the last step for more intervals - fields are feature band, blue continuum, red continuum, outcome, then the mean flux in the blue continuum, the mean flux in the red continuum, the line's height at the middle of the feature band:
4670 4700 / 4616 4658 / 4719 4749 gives 0.18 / 18.1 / 18.4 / 18.2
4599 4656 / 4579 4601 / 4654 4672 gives -1.07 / 17.4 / 17.7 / 17.5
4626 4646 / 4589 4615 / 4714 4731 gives -0.33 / 17.4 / 18.7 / 17.8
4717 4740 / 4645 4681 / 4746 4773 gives -0.44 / 18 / 18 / 18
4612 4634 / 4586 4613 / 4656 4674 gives -0.52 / 17.5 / 17.8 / 17.6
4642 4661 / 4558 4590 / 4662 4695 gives -0.54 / 17.7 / 17.8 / 17.8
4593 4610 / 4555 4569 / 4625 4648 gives 0.72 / 18.3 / 18.1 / 18.2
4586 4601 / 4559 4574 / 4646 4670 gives 0.40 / 18.1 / 18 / 18.1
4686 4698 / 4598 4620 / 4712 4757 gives -0.23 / 17.5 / 18.4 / 18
